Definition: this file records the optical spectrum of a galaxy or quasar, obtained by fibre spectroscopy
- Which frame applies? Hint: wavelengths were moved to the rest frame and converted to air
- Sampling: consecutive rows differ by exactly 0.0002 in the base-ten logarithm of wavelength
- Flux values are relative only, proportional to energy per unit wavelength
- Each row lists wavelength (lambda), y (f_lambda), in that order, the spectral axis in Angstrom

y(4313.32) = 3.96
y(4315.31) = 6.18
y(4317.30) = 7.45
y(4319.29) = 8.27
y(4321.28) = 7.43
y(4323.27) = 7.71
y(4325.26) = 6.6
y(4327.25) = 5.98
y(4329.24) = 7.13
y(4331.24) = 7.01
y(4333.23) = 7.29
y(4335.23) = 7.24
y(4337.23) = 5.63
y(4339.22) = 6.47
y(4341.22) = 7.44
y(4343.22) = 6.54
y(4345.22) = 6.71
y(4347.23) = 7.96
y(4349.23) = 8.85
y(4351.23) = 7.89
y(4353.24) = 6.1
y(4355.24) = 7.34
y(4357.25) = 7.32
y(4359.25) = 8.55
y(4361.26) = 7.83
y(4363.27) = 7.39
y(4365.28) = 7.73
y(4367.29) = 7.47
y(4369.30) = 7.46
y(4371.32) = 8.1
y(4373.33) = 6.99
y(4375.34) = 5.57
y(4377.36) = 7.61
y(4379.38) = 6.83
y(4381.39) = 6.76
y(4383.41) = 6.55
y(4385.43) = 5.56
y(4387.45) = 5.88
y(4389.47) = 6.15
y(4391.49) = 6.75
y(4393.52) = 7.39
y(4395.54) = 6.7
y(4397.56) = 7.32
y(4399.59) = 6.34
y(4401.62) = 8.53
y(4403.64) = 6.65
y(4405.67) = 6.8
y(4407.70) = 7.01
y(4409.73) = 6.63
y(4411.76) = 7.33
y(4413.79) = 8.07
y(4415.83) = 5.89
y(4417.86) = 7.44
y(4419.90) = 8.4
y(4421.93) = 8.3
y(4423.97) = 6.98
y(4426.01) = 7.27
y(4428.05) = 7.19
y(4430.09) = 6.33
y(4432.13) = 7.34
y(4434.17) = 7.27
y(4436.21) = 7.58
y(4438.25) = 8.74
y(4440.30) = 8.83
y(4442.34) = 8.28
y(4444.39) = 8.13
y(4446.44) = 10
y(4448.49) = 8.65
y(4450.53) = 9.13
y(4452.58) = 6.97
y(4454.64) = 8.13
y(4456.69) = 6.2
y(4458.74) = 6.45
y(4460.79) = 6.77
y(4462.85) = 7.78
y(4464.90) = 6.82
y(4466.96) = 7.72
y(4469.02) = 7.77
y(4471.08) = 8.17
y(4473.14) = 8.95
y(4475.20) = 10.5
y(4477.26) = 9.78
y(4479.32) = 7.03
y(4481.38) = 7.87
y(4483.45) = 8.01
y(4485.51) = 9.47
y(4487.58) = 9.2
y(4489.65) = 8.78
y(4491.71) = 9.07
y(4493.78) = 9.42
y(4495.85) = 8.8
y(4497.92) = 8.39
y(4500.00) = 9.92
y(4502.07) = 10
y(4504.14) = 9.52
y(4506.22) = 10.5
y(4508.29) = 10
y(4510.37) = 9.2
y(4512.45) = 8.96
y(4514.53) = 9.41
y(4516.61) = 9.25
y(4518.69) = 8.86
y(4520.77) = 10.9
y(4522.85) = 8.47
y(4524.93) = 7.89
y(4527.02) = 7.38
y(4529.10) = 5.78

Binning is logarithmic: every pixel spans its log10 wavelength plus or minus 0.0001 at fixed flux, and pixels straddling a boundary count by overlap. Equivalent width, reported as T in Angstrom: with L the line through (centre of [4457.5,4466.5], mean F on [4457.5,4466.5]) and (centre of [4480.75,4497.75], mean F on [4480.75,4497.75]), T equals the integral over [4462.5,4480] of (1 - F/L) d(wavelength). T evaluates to -1.6 Angstrom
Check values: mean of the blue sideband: 6.99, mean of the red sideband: 8.83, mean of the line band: 8.33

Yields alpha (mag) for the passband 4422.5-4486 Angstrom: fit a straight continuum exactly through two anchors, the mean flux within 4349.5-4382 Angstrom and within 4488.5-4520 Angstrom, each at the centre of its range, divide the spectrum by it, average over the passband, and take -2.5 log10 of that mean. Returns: 0.09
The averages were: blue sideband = 7.35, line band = 7.93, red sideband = 9.35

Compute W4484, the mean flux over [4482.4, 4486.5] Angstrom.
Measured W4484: 8.73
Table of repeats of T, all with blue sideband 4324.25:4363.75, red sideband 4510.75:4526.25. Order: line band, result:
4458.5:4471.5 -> 1.7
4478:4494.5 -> 0.2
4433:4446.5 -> -0.1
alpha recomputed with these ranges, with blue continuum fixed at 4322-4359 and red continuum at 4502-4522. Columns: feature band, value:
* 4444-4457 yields 0.06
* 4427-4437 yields 0.18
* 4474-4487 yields 0.04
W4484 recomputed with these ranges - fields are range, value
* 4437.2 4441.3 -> 8.77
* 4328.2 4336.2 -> 7.16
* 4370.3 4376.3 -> 6.9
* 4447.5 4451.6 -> 8.89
